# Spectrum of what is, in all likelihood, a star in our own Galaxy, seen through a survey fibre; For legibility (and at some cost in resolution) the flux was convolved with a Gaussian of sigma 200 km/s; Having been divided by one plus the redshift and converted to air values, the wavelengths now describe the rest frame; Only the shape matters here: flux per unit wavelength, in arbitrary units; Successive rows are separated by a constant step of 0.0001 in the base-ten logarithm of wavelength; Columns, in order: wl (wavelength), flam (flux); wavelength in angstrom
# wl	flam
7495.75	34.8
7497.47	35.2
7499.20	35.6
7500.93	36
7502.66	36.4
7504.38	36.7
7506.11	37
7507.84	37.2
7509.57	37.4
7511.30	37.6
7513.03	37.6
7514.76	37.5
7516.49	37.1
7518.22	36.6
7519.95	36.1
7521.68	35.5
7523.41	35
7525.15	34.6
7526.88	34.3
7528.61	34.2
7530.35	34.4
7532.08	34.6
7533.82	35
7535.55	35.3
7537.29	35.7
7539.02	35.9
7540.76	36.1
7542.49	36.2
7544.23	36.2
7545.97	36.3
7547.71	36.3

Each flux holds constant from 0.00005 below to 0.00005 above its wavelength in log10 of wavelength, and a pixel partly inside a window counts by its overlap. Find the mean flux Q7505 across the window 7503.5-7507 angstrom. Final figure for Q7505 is 36.9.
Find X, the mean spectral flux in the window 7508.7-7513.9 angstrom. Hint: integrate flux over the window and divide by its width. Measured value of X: 37.5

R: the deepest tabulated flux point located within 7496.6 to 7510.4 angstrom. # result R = 35.2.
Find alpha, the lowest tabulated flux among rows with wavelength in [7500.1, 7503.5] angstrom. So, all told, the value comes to 36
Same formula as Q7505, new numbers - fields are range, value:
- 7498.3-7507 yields 36.3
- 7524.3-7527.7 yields 34.5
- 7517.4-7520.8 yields 36.4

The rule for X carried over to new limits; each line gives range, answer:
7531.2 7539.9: 35.3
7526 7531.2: 34.3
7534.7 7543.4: 35.8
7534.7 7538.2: 35.5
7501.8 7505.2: 36.6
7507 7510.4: 37.3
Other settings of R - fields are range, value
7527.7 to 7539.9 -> 34.2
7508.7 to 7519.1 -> 36.6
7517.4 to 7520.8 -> 36.1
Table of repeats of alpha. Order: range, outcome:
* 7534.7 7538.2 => 35.3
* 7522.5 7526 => 34.6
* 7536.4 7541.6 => 35.7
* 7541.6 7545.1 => 36.2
